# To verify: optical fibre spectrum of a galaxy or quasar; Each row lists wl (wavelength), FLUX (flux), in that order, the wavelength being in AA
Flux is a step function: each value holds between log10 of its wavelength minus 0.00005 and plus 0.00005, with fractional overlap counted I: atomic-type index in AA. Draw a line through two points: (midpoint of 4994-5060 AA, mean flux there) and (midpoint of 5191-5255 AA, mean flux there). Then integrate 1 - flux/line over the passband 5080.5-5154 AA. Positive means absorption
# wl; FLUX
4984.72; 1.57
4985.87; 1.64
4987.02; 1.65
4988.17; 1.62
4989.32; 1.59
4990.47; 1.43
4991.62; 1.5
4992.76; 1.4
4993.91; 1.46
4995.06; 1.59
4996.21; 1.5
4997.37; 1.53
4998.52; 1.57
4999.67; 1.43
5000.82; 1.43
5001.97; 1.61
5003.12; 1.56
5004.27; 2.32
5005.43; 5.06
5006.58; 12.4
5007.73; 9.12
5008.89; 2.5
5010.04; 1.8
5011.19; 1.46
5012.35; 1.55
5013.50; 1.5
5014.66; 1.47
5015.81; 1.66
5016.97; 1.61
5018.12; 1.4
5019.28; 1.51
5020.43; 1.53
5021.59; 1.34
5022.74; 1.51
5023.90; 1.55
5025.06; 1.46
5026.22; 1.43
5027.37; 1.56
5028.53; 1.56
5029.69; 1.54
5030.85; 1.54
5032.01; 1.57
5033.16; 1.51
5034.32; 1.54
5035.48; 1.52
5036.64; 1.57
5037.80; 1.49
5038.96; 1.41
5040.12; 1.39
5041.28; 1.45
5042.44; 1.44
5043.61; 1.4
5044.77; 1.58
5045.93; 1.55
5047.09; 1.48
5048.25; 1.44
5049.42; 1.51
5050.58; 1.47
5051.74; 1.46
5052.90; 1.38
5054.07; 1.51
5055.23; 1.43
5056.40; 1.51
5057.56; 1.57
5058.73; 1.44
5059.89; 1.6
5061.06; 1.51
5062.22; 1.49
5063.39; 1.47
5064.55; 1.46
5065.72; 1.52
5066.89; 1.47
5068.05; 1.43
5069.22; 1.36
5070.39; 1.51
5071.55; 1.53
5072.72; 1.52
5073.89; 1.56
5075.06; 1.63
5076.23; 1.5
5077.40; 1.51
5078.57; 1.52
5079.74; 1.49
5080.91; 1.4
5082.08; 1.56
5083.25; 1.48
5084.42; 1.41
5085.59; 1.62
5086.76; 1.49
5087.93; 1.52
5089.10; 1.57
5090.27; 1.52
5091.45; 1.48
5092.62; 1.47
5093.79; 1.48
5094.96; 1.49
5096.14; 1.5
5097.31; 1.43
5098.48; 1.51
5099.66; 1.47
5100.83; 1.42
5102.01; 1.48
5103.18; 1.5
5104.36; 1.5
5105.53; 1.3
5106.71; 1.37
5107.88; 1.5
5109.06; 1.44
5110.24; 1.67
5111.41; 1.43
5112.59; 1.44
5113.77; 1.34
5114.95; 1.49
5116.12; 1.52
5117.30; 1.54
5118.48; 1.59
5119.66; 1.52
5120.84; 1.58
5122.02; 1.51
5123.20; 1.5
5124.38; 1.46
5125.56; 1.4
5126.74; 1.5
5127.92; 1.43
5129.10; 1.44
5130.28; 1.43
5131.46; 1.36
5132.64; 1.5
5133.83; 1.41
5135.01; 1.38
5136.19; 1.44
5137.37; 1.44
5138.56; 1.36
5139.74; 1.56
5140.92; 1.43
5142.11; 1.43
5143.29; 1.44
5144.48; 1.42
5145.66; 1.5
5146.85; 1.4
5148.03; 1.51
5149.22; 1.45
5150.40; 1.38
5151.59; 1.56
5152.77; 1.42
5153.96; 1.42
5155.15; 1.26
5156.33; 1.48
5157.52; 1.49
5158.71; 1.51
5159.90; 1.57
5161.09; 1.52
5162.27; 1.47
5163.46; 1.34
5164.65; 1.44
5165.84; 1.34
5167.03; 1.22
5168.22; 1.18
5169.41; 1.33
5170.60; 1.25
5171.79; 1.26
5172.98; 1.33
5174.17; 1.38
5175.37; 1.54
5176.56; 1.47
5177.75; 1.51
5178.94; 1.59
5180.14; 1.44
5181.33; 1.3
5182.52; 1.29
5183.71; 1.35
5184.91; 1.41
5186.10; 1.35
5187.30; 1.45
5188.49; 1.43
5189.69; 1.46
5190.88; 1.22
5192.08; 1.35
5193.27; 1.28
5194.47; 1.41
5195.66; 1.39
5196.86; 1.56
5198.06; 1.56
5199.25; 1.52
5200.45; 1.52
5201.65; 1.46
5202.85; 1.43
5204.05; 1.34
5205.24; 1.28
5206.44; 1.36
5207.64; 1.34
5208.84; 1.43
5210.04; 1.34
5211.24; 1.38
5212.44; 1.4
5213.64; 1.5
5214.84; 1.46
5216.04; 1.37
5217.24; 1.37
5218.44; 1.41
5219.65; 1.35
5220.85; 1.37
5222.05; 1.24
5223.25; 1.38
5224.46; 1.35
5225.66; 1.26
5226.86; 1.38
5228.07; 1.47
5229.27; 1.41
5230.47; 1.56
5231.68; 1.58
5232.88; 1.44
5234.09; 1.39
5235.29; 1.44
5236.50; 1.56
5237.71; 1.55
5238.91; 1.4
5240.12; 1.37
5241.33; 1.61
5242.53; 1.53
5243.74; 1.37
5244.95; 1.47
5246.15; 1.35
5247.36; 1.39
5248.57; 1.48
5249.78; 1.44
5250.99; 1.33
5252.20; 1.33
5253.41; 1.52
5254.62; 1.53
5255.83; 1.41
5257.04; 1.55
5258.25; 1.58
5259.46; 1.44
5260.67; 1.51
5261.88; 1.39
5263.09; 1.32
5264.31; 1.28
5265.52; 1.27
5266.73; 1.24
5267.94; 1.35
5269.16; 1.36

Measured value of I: 9.62 AA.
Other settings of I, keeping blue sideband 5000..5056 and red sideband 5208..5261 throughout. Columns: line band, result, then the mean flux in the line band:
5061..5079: 3.7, 1.5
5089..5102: 2.4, 1.48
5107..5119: 1.8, 1.49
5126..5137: 1.8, 1.43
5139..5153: 1.8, 1.46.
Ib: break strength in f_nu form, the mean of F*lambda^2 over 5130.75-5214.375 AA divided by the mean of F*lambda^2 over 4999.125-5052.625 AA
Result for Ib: 0.7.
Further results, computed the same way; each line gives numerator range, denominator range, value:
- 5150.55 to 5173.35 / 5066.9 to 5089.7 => 0.95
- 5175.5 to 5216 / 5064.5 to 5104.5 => 0.99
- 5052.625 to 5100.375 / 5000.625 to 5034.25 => 0.65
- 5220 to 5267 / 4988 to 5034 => 0.74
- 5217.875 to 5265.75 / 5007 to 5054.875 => 0.89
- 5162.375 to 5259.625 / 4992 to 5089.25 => 0.85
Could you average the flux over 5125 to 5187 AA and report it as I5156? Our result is 1.42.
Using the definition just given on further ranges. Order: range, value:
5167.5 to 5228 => 1.39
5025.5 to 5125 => 1.49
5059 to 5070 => 1.48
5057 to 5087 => 1.5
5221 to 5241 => 1.42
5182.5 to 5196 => 1.37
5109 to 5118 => 1.49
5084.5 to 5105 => 1.49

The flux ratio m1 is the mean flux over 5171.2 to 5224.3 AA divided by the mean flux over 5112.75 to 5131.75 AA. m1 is 0.9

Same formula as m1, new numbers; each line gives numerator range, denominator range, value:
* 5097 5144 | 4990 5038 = 0.70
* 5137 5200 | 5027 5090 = 0.94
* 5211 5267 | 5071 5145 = 0.96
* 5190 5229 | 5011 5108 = 0.93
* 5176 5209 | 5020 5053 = 0.95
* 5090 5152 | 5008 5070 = 0.94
